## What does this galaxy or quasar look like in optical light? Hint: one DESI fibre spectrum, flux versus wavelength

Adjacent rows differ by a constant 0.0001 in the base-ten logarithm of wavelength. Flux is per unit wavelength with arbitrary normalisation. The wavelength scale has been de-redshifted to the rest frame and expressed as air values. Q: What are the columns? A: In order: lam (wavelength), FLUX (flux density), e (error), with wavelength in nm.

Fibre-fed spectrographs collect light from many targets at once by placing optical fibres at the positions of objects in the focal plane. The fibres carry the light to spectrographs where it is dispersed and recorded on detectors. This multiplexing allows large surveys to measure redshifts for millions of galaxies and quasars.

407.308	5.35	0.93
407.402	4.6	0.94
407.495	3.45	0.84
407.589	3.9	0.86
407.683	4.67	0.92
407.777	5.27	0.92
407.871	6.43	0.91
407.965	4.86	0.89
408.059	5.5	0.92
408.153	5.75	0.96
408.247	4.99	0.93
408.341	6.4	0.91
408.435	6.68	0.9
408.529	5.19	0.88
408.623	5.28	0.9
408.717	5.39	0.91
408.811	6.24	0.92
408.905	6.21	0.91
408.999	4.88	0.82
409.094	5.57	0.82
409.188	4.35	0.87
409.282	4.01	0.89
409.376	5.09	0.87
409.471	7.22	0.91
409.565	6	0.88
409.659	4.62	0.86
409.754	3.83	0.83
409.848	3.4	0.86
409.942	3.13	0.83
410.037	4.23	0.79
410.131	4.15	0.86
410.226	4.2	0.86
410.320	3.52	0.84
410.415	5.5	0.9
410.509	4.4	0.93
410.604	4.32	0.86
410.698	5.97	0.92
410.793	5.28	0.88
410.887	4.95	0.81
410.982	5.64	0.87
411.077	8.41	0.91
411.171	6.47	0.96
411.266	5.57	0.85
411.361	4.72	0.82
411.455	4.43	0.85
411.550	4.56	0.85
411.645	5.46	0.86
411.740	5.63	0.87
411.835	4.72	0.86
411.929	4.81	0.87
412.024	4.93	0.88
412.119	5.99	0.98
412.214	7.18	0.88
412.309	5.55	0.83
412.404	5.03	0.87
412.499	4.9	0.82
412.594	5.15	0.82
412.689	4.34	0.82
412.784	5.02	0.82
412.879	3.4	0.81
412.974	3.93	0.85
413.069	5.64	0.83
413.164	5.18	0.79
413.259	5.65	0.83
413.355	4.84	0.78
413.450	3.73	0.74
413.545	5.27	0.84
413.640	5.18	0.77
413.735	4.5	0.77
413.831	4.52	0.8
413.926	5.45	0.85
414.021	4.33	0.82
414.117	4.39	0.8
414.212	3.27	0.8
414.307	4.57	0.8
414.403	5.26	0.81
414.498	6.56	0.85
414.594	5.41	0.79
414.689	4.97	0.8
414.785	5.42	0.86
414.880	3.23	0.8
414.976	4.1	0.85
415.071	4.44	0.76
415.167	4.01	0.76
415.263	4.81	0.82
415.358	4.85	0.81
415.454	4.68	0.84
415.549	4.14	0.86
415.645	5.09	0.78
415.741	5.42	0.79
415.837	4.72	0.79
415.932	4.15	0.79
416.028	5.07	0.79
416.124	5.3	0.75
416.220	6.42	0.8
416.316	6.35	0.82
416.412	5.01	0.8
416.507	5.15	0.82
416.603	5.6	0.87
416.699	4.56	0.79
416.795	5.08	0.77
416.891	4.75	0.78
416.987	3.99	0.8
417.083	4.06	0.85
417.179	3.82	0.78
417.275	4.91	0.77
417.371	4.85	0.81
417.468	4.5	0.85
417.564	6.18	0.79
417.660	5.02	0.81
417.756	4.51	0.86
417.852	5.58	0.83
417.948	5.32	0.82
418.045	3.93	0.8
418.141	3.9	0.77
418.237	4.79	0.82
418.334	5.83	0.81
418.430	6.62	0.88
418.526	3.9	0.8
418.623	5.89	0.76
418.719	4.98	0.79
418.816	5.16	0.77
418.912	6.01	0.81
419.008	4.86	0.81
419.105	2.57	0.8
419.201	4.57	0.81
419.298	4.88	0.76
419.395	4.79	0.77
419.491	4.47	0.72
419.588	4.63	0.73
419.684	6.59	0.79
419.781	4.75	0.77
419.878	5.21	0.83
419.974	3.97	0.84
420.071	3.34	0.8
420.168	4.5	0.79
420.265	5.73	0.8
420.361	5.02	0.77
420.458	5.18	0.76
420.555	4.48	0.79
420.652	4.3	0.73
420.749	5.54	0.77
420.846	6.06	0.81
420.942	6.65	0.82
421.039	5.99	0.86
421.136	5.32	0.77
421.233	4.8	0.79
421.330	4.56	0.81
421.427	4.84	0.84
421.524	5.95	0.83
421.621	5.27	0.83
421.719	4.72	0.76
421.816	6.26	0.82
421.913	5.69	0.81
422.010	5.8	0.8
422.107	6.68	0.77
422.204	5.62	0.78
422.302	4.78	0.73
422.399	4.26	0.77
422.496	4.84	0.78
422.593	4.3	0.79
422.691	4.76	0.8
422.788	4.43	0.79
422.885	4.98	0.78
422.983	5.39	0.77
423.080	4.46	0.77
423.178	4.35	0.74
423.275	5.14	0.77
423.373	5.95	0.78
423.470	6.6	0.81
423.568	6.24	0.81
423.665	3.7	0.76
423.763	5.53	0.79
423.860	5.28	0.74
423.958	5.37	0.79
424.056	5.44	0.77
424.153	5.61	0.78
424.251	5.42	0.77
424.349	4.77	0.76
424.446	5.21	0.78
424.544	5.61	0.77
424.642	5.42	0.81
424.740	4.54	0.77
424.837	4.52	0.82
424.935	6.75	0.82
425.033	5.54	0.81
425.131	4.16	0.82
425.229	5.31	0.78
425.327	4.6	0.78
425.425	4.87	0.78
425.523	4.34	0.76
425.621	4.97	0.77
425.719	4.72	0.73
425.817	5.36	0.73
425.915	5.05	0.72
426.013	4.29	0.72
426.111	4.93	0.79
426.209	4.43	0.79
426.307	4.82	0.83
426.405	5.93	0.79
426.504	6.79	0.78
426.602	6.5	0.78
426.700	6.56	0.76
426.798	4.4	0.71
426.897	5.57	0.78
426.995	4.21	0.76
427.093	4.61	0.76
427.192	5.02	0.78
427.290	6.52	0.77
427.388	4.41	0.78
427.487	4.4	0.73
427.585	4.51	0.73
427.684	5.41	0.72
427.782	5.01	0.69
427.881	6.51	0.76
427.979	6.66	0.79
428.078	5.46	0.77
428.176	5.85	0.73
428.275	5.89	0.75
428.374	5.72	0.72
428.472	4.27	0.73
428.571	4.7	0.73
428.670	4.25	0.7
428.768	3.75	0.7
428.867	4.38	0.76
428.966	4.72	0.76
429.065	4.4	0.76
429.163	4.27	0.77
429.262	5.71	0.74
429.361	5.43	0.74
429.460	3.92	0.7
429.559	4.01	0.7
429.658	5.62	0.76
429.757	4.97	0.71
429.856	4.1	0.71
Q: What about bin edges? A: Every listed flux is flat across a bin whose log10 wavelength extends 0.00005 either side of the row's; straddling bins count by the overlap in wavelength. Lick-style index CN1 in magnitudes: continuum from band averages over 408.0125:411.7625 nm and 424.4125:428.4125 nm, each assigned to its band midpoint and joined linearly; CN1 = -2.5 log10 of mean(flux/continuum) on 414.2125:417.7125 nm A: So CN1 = 0.07 mag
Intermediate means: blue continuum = 5.18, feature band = 4.88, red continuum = 5.25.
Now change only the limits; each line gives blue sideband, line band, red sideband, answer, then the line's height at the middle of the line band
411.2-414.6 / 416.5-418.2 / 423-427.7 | 0.065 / 5.04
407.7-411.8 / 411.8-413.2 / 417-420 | 0.008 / 5.09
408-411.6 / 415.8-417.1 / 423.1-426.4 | 0.021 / 5.14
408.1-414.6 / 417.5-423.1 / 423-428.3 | 0.026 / 5.18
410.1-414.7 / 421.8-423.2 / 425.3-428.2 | 0.016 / 5.17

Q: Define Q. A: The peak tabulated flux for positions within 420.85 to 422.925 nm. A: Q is 6.68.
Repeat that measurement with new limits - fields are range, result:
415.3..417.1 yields 6.42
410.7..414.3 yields 8.41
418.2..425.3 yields 6.75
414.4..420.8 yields 6.62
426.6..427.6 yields 6.56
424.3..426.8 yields 6.79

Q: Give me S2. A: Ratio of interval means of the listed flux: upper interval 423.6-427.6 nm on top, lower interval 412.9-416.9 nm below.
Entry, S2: 1.1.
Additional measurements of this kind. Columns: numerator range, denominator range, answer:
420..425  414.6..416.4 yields 1.07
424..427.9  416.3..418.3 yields 1.07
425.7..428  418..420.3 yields 1.09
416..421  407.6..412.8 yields 0.96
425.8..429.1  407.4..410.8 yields 1.03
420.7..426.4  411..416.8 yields 1.03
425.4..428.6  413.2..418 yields 1.08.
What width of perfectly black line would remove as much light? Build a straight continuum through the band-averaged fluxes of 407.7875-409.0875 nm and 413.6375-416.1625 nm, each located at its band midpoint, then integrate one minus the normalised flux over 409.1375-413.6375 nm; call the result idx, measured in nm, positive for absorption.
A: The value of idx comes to 0.20 nm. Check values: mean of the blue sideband 5.66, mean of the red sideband 4.72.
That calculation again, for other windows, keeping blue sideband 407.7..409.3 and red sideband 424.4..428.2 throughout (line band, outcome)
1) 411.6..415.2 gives 0.342 nm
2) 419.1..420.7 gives 0.184 nm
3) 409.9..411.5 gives 0.131 nm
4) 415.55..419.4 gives 0.293 nm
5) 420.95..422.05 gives -0.028 nm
